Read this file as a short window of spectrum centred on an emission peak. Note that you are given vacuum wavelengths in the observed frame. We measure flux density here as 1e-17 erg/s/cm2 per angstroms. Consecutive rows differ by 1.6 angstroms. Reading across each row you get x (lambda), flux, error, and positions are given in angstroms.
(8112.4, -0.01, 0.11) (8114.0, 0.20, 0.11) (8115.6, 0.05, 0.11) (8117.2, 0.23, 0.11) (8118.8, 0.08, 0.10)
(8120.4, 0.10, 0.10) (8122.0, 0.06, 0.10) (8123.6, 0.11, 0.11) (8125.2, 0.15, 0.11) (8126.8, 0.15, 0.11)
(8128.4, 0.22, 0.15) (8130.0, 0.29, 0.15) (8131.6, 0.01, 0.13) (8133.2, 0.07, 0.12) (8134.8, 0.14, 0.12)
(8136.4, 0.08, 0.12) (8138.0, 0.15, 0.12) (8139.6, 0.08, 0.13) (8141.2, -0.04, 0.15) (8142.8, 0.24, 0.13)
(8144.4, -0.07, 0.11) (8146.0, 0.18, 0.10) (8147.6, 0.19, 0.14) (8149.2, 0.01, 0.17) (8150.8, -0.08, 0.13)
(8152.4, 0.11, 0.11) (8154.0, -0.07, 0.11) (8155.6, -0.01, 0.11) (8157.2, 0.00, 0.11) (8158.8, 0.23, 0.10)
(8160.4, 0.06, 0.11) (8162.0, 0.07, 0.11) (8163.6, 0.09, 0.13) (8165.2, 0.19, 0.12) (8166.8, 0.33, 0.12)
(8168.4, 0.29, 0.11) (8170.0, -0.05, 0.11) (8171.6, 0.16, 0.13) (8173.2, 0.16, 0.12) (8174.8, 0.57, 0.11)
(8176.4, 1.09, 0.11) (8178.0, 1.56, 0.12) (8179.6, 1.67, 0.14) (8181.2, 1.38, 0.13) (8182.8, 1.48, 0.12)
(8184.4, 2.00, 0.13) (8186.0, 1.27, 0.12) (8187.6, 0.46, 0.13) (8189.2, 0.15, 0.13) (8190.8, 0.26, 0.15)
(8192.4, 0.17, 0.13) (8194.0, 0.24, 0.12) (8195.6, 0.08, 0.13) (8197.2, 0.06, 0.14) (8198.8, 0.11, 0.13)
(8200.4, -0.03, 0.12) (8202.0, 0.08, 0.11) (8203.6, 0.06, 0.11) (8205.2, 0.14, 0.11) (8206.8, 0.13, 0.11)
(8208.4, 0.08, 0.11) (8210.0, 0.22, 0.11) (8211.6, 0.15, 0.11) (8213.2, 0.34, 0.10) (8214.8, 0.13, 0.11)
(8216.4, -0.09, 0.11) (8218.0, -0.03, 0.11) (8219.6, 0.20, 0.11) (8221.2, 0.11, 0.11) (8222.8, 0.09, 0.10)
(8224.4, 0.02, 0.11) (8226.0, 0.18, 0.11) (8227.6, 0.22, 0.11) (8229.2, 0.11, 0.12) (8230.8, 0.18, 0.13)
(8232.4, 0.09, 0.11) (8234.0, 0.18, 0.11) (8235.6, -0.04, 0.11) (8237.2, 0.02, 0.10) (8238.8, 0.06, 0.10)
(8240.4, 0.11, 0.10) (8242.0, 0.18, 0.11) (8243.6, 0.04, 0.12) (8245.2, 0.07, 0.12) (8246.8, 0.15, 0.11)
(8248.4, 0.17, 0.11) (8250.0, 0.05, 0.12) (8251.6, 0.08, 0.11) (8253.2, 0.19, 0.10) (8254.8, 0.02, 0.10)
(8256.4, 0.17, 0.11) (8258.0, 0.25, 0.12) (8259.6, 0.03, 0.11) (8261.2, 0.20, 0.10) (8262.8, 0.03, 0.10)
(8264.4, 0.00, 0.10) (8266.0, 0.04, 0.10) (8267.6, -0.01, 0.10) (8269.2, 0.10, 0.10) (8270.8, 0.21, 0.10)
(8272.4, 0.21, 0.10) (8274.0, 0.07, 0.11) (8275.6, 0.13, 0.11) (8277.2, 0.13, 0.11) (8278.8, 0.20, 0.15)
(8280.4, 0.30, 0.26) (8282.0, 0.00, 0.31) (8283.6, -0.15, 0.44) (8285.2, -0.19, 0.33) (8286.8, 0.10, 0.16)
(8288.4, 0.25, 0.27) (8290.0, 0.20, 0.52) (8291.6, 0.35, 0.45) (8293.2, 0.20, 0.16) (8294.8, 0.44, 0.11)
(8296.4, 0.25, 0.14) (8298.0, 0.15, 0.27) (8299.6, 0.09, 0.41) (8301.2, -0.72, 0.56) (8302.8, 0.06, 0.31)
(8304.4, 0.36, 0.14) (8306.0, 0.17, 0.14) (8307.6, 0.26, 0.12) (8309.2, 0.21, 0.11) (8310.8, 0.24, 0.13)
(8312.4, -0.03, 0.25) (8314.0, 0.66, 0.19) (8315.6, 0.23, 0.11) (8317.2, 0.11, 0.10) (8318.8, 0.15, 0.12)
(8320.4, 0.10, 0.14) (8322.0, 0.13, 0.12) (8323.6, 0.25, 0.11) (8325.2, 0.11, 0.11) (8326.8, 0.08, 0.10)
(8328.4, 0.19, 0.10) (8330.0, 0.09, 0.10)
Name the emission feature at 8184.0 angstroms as [O II]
